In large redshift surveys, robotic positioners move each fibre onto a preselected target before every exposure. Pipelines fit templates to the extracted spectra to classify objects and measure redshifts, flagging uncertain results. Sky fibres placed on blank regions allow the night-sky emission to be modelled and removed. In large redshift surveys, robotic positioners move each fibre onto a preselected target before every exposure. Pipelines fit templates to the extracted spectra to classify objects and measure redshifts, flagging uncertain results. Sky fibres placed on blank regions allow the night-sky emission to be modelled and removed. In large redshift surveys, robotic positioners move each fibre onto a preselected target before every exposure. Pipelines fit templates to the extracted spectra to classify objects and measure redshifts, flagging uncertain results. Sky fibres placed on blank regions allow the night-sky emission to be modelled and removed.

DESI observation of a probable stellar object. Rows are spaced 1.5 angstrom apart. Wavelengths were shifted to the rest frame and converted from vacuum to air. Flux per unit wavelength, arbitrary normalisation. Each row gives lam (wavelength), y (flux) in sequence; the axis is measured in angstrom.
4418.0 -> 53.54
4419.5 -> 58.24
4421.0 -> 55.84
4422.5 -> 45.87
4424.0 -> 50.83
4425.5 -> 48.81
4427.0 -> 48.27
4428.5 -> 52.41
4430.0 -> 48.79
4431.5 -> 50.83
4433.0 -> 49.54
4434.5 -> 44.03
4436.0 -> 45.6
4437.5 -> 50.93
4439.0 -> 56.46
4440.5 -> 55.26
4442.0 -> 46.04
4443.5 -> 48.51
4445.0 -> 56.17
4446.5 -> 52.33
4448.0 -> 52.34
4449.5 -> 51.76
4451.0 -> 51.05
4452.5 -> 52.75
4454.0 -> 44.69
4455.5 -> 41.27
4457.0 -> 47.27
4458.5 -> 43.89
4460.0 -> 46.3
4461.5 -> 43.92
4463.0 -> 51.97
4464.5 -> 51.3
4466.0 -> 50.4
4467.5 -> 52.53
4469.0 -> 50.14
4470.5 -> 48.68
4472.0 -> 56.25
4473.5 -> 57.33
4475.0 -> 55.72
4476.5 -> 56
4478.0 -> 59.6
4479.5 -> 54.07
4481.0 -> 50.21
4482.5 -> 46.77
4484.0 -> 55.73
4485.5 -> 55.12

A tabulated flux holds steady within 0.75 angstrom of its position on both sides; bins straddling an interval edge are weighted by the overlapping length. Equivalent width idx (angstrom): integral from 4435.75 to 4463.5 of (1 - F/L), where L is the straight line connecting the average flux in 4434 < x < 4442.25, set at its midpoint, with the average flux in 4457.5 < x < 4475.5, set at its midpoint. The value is 0.47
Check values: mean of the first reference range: 50.1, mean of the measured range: 49.4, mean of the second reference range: 50.6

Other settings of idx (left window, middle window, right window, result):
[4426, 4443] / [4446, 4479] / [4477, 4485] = 0.8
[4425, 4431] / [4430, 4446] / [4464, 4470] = -0.1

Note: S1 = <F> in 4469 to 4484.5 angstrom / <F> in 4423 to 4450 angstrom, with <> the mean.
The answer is 1.07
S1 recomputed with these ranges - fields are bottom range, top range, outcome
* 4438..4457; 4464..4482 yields 1.06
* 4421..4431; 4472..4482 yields 1.11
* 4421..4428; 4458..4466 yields 0.97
